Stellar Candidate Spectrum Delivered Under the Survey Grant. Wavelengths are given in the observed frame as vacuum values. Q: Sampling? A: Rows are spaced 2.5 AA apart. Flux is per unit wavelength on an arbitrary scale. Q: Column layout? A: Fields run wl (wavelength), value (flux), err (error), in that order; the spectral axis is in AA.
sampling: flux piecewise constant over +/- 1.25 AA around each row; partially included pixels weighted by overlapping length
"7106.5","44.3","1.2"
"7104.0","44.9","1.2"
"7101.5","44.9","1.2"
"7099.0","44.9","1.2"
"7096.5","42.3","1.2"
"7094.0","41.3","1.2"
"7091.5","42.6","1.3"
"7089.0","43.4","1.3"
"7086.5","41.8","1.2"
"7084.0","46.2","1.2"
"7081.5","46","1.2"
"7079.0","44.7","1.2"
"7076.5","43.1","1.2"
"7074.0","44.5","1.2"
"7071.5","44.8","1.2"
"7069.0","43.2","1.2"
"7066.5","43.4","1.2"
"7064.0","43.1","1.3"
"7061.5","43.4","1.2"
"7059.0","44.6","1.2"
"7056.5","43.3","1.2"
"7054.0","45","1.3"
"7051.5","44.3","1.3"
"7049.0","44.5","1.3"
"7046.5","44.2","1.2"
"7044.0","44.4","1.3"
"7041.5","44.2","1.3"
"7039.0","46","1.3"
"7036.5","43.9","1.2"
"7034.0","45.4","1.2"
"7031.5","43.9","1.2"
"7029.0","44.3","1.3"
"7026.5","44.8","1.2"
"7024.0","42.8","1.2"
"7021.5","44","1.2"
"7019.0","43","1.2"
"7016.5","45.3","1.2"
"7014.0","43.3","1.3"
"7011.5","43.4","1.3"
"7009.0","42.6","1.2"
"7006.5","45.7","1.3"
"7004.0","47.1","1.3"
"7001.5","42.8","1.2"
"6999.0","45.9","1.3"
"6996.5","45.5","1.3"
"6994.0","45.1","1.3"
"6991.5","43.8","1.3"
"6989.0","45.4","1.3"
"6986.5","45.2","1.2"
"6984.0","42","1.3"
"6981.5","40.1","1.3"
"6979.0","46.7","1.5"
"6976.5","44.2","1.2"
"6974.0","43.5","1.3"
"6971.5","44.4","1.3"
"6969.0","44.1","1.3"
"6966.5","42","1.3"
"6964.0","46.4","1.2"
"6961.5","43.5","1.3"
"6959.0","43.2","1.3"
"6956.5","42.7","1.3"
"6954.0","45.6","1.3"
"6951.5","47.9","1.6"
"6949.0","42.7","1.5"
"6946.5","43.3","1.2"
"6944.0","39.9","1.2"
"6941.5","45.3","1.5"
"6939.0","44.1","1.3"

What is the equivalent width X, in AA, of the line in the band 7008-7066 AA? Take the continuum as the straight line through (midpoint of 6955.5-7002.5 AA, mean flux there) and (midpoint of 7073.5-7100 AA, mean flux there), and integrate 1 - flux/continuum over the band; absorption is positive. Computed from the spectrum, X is -0.3 AA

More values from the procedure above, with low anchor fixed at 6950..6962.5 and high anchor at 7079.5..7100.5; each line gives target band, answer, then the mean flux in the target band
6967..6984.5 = 0.3 AA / 43.6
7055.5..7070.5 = 0.1 AA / 43.5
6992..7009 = -0.3 AA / 45.1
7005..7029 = 0.1 AA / 43.9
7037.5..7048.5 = -0.2 AA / 44.7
